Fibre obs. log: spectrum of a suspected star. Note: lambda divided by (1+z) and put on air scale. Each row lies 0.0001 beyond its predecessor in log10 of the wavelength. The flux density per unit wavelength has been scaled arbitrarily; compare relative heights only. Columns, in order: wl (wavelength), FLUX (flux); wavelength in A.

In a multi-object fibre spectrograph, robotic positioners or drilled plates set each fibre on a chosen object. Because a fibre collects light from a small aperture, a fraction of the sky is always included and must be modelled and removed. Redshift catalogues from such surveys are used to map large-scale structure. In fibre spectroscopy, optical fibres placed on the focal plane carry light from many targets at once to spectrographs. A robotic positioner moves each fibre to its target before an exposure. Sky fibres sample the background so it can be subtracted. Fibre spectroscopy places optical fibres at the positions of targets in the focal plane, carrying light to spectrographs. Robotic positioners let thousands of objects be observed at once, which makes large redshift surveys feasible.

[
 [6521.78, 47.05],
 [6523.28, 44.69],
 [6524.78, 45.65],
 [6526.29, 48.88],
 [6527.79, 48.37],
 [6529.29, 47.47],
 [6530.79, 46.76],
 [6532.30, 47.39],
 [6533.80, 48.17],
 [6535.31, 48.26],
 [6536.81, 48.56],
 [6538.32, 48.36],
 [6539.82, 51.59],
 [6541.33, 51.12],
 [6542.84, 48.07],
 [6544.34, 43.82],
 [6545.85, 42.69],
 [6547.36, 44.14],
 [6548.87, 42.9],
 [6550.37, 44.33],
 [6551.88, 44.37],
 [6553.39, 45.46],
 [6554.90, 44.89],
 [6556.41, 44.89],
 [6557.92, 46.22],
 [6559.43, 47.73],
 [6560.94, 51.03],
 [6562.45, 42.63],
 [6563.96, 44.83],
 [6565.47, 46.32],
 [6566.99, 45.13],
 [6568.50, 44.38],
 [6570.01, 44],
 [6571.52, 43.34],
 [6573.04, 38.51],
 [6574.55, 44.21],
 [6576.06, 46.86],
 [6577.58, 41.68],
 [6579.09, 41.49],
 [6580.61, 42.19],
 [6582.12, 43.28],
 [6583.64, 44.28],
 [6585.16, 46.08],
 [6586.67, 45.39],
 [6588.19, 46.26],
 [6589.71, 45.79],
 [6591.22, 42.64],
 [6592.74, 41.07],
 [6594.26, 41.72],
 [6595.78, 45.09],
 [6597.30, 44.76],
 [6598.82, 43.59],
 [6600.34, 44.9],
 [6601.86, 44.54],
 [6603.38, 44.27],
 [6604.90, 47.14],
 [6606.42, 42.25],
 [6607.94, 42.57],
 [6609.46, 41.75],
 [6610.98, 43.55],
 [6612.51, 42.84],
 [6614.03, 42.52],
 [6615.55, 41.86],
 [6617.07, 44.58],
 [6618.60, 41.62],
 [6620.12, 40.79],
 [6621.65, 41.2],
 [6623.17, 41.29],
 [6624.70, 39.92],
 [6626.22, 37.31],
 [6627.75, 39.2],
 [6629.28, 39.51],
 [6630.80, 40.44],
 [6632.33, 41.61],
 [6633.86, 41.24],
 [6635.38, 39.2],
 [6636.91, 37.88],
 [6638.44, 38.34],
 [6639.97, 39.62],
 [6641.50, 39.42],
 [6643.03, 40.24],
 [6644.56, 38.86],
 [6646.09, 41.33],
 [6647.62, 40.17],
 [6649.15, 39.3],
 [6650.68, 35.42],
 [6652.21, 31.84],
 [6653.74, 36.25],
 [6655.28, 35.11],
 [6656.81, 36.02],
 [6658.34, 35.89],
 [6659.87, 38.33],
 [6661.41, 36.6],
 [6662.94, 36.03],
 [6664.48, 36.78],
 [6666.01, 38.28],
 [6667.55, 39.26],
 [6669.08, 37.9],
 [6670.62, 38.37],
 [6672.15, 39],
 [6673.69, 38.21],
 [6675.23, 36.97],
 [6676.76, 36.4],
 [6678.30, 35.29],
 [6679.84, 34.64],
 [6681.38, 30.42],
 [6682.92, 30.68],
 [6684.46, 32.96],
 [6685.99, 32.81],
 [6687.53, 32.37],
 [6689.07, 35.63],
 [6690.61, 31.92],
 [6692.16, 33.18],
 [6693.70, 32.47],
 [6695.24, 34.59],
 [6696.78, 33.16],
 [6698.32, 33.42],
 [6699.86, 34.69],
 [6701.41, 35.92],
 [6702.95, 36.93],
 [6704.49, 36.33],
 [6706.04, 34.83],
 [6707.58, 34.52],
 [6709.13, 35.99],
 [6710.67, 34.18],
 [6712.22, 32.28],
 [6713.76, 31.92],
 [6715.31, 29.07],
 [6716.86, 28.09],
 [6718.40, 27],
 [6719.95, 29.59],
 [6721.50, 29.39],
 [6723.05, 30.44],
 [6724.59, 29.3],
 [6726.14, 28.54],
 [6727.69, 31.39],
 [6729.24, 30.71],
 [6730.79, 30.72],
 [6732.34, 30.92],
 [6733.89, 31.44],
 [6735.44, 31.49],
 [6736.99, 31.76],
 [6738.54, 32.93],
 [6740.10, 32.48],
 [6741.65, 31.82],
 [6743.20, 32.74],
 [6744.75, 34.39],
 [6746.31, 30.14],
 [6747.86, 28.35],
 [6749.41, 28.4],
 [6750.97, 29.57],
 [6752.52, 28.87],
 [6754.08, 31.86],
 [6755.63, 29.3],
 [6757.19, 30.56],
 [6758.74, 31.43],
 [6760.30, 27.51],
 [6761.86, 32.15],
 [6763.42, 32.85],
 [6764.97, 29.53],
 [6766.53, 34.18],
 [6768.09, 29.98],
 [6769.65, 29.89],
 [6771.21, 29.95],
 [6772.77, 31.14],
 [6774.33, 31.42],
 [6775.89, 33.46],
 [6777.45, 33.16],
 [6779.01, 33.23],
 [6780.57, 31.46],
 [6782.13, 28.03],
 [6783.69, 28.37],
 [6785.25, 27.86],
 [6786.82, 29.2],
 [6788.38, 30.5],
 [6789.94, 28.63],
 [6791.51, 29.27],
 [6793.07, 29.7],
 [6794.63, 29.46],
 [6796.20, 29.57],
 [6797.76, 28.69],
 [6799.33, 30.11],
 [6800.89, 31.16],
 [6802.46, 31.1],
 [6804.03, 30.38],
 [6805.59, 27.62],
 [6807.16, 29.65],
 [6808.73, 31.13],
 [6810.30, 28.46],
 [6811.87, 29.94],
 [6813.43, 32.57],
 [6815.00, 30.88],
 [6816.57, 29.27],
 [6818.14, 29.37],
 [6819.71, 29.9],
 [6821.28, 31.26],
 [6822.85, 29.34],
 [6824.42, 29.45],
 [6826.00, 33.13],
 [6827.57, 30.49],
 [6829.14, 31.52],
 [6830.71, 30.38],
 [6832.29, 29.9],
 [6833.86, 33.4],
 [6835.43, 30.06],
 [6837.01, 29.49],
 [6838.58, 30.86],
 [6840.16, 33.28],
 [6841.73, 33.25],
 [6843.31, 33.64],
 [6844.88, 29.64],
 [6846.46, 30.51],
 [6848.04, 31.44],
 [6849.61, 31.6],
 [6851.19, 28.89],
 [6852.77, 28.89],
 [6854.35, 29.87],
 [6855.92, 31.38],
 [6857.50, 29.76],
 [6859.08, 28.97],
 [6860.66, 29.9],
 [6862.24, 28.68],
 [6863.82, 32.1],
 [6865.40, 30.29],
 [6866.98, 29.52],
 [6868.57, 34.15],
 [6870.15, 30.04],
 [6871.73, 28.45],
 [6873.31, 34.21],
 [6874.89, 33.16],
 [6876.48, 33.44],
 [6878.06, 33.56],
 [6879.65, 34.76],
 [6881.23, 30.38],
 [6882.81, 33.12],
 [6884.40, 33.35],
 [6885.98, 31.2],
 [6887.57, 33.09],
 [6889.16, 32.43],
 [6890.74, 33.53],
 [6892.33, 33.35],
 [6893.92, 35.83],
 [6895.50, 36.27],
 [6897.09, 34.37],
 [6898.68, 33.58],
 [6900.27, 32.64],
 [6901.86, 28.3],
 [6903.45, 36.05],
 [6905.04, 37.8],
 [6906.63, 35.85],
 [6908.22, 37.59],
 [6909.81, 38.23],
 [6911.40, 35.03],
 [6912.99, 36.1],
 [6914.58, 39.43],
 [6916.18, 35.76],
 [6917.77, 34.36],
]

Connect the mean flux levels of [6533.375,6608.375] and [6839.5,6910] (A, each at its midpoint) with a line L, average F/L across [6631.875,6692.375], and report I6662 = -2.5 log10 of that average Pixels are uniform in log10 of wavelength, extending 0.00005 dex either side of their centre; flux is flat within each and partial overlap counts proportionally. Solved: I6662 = 0.12 mag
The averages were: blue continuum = 44.9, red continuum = 32.4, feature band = 36.7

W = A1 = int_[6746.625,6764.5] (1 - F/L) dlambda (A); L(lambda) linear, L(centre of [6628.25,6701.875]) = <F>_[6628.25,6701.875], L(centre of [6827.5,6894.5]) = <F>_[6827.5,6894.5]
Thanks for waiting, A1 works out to 2.2 A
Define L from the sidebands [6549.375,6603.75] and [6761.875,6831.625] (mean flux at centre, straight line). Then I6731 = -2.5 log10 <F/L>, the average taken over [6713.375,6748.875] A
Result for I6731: 0.13 mag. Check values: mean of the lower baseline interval 44.4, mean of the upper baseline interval 30.4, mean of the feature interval 30.6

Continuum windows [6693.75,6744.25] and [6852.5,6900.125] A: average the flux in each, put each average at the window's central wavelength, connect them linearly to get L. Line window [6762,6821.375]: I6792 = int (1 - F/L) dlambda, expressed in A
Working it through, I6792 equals 3.3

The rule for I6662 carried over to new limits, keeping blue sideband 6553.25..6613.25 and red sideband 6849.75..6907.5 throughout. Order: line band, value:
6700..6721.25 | 0.191 mag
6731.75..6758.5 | 0.211 mag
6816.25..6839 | 0.127 mag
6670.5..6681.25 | 0.112 mag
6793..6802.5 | 0.187 mag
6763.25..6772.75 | 0.186 mag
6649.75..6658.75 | 0.176 mag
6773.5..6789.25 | 0.180 mag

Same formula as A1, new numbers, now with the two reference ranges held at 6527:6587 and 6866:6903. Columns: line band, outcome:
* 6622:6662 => 3.5 A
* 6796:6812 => 2.7 A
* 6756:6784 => 4.6 A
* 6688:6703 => 2.3 A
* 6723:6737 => 2.9 A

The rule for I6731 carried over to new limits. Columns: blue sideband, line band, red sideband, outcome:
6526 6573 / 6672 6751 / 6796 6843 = 0.14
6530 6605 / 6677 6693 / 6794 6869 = 0.17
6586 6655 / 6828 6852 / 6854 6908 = 0.09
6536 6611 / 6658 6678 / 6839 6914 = 0.10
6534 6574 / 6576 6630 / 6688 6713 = -0.03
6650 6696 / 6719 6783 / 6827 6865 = 0.08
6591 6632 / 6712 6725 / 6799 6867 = 0.23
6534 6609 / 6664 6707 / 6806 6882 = 0.12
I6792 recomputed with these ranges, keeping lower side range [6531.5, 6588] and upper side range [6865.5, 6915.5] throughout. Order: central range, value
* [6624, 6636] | 0.87 A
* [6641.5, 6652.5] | 0.99 A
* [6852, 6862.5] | 1.58 A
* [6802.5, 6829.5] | 4.55 A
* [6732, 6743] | 2.03 A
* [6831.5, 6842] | 1.26 A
